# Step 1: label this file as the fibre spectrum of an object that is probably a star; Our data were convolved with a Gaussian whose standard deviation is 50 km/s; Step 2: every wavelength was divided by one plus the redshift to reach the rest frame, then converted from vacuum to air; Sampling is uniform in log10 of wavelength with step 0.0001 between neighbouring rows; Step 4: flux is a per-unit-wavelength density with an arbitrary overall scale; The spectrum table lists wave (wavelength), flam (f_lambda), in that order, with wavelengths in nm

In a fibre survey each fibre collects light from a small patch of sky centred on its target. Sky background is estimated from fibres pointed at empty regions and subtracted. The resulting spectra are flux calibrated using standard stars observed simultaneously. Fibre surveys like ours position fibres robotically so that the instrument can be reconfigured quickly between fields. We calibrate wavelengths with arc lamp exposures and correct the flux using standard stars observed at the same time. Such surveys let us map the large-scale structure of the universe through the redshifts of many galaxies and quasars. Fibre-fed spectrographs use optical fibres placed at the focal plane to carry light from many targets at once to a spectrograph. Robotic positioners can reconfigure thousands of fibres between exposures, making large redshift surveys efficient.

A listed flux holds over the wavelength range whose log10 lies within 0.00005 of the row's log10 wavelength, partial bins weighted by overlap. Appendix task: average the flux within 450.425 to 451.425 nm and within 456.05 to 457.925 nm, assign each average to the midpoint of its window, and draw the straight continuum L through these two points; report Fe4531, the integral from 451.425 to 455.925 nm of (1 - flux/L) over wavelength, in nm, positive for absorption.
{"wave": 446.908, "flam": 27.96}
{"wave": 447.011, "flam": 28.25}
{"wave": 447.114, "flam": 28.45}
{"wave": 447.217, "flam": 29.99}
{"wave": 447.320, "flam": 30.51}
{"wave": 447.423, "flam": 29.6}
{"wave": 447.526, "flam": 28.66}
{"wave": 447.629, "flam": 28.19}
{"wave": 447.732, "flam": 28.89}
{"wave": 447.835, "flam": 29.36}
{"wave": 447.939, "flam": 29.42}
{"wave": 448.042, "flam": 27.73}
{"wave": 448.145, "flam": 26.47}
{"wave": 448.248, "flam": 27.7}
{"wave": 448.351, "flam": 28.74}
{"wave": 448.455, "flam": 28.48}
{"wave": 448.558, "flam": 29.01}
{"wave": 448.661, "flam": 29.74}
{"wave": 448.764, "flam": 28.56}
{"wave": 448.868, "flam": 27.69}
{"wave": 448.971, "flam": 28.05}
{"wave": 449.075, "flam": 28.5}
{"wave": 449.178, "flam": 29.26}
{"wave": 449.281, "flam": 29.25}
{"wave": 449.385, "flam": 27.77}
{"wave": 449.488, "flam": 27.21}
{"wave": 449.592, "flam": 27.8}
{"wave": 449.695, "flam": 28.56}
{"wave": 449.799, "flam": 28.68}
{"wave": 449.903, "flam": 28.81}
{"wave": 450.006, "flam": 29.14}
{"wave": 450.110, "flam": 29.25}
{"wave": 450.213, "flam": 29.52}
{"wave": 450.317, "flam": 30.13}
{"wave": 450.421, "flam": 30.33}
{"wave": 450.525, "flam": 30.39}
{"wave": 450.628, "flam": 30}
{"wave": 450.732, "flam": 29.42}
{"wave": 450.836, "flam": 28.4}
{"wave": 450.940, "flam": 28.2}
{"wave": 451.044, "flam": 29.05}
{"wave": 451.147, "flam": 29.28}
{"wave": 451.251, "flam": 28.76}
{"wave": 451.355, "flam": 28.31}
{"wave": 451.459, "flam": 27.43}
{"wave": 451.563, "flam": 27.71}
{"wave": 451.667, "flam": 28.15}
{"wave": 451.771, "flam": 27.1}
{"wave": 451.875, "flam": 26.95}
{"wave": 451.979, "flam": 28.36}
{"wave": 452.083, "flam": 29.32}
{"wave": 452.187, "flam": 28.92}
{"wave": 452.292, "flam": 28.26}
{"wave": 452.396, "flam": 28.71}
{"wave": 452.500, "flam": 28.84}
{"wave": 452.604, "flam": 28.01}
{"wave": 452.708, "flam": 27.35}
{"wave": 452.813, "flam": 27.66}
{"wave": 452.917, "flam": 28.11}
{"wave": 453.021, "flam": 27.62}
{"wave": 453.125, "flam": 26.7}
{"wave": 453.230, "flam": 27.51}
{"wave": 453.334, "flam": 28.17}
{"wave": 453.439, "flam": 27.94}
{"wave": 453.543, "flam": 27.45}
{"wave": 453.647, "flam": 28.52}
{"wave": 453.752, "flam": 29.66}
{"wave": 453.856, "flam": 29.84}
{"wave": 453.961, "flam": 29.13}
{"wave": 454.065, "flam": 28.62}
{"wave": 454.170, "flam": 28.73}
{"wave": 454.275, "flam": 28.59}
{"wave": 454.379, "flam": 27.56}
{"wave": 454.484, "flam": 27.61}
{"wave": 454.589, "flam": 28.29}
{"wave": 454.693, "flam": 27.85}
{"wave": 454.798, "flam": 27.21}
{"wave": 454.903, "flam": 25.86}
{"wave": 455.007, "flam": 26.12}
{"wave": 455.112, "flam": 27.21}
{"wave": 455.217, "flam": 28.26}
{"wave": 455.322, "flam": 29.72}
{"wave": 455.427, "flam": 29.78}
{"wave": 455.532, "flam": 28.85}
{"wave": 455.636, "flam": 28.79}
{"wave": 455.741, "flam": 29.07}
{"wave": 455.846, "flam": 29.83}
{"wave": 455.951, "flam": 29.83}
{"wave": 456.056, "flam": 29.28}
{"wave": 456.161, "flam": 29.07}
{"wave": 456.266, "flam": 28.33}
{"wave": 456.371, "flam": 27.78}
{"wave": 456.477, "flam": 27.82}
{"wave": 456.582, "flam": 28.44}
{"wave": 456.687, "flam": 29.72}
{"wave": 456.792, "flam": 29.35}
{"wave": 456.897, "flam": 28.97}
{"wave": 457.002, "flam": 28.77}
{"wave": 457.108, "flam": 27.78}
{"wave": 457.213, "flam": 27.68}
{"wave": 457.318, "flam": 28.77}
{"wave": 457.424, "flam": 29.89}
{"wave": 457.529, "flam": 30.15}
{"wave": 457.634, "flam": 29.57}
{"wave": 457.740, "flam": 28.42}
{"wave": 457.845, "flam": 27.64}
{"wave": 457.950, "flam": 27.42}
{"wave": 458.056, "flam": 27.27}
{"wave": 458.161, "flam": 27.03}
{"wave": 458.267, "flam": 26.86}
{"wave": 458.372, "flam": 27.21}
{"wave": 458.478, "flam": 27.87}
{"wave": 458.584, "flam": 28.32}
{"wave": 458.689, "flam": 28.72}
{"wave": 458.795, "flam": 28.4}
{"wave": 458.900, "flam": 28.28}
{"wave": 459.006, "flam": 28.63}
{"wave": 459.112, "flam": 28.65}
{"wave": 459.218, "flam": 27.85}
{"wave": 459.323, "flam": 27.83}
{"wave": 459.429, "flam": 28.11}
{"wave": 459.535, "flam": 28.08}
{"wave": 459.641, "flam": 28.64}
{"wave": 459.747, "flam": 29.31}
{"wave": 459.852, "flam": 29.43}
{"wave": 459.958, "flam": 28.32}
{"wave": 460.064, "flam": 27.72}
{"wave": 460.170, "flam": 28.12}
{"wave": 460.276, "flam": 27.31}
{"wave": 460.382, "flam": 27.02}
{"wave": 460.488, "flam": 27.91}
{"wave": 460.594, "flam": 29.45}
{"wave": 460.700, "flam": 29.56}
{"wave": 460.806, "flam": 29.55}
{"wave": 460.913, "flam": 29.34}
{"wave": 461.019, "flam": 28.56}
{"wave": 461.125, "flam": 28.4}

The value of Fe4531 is 0.117 nm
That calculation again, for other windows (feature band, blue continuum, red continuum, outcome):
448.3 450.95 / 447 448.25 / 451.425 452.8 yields -0.04 nm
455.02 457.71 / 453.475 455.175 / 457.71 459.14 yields -0.09 nm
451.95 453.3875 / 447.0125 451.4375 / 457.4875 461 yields 0.03 nm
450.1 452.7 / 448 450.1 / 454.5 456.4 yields -0.03 nm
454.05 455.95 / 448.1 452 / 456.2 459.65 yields 0.01 nm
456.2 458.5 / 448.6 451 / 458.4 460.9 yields 0.02 nm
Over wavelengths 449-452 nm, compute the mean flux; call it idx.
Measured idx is 28.7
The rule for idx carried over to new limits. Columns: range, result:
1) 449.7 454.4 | 28.6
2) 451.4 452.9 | 28.1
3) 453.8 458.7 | 28.4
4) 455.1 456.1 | 29.1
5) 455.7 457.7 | 28.9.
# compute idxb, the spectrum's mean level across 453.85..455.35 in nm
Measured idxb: 27.9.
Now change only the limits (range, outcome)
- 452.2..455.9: 28.2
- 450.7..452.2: 28.3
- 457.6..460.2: 28.1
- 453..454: 28.3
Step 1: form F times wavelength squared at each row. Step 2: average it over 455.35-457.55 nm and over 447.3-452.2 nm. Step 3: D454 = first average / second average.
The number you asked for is 1.0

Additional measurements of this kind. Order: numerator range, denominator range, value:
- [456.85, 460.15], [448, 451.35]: 1.02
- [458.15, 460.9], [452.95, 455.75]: 1.03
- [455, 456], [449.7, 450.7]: 1.00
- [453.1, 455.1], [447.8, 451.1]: 0.99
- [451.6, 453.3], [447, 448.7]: 0.99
